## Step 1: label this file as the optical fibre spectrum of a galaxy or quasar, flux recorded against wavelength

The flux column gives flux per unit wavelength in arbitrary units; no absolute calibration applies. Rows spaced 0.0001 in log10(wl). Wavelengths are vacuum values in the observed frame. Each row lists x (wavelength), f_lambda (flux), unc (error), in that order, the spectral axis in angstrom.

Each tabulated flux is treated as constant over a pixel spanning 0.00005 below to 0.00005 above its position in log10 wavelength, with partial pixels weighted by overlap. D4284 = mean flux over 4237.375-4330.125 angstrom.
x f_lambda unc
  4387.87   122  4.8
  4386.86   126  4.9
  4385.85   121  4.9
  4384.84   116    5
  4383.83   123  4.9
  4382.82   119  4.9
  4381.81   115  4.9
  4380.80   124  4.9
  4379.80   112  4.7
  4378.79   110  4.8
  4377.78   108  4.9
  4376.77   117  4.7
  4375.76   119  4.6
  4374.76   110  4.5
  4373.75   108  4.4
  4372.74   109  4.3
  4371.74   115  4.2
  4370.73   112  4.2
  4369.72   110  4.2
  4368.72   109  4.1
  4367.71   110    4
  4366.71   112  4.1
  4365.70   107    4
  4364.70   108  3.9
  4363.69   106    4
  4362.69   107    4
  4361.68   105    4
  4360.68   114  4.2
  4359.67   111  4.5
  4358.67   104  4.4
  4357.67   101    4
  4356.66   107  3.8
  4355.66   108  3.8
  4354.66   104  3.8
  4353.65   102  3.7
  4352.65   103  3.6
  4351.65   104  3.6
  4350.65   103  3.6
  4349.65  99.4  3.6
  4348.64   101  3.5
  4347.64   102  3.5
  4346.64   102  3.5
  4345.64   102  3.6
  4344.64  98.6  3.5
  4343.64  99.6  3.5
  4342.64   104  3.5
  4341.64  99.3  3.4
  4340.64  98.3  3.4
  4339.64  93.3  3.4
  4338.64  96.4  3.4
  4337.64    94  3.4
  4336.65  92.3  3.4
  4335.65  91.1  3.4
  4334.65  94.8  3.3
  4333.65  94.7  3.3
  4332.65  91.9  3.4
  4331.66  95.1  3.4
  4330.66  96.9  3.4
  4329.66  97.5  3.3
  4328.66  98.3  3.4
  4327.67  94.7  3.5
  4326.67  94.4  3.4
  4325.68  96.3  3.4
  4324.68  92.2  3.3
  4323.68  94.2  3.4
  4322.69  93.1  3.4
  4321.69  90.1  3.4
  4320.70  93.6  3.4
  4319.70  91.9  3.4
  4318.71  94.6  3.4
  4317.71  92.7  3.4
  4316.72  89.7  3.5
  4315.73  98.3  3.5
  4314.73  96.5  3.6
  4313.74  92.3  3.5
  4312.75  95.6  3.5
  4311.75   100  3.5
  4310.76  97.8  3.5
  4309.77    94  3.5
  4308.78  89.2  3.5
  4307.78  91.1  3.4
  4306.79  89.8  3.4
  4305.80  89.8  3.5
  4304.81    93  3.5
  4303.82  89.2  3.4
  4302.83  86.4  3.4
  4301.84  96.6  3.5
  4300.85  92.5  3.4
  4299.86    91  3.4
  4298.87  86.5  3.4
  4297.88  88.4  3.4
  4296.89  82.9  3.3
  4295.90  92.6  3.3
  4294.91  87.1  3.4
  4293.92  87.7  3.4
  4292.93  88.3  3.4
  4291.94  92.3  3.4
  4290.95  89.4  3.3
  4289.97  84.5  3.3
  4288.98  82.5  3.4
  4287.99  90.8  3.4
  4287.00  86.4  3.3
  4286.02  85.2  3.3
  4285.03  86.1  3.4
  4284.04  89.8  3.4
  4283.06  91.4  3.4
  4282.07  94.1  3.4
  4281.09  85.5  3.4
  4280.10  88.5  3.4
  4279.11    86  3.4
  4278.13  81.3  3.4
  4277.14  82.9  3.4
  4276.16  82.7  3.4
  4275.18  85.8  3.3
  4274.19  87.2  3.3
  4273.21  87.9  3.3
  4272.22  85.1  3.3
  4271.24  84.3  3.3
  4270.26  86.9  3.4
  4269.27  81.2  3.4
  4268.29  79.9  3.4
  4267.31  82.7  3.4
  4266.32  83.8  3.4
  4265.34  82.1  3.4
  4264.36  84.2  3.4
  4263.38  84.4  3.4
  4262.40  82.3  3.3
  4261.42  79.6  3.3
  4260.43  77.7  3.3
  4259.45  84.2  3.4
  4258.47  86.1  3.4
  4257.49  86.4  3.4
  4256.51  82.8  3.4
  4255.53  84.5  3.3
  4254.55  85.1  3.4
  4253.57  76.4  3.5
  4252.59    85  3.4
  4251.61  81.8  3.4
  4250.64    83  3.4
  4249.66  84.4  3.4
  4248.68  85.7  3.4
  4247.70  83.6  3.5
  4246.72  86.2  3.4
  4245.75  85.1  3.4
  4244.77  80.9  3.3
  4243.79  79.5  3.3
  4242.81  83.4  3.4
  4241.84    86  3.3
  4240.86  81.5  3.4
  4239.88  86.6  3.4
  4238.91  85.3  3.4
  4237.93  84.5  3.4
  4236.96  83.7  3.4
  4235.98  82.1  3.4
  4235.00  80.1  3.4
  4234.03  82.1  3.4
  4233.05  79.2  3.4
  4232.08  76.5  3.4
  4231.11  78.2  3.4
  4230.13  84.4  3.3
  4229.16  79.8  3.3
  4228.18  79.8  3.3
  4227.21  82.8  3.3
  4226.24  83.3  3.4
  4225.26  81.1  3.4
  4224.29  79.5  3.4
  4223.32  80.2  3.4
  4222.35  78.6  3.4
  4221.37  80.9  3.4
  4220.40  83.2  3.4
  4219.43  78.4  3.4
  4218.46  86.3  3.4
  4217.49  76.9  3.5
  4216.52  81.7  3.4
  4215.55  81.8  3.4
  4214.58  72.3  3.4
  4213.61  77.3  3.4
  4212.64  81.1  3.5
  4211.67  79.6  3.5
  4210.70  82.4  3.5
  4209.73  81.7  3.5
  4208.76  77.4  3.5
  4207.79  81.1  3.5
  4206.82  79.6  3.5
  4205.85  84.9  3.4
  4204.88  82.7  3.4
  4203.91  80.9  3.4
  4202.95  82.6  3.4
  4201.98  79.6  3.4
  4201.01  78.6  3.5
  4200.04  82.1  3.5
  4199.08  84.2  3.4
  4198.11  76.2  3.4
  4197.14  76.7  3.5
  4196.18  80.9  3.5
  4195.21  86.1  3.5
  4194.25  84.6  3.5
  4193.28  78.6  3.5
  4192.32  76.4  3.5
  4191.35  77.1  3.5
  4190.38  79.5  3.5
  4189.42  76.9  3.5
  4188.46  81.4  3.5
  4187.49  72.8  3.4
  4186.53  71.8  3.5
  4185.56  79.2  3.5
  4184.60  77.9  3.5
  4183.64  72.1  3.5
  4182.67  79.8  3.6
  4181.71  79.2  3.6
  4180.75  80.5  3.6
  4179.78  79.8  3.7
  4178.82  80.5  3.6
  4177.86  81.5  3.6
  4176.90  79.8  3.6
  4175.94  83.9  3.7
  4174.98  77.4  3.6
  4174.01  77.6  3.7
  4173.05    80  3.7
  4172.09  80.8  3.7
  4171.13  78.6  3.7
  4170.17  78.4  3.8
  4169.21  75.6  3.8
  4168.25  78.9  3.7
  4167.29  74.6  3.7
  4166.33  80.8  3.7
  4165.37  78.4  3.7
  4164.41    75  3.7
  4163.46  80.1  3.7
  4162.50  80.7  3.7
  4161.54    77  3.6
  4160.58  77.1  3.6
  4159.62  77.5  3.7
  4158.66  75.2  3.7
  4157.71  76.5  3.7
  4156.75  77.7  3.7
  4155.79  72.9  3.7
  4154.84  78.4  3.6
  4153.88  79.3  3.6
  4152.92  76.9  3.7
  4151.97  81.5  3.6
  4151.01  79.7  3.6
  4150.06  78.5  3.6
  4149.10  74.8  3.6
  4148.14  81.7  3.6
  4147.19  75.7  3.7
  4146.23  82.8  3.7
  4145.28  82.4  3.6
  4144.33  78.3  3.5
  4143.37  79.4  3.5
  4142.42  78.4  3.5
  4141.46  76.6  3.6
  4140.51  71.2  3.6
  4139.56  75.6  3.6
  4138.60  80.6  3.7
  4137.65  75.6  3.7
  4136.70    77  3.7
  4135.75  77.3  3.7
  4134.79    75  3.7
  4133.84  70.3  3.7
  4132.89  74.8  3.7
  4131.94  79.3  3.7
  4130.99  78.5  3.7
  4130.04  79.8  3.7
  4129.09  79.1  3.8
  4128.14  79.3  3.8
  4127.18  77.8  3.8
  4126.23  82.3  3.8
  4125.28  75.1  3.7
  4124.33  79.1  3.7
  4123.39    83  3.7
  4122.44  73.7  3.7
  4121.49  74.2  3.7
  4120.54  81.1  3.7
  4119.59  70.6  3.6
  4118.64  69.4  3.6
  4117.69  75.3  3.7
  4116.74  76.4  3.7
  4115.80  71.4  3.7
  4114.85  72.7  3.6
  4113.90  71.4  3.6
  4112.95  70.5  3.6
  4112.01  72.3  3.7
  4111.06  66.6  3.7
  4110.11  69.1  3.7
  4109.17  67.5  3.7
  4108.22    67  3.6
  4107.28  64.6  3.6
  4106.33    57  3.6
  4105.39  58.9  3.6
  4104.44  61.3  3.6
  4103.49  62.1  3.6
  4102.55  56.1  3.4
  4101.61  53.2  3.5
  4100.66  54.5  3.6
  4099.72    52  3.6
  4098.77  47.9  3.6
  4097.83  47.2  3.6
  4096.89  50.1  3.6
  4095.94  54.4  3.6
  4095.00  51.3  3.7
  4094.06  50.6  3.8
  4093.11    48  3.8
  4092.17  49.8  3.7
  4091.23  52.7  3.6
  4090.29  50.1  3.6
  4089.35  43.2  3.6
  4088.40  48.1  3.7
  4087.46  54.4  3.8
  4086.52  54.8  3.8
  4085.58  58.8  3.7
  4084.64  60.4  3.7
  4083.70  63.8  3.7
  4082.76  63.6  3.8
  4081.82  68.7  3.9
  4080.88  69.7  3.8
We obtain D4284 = 87.8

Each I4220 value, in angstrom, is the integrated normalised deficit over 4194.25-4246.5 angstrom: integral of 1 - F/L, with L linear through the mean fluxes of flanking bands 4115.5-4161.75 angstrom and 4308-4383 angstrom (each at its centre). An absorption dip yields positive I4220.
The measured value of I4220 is 3.4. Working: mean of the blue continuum 77.2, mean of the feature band 81.2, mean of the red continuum 102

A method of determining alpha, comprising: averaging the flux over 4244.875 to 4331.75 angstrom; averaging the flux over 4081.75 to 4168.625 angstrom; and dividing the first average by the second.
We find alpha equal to 1.3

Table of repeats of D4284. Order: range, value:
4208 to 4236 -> 80.3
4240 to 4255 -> 83.2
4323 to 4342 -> 95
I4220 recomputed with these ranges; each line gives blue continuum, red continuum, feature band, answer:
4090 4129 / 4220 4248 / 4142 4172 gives -2.9 angstrom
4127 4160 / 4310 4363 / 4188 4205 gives 0.6 angstrom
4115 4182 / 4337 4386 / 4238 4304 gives 6.5 angstrom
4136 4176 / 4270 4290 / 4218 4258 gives 0.6 angstrom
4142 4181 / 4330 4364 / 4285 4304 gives 1.2 angstrom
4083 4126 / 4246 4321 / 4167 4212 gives -3.2 angstrom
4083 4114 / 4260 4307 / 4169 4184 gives -2.1 angstrom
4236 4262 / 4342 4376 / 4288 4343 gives 2.5 angstrom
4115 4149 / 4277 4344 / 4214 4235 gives 1.1 angstrom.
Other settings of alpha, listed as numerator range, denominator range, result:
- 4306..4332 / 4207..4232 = 1.17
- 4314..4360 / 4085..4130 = 1.54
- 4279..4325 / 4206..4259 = 1.11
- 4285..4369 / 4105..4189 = 1.26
